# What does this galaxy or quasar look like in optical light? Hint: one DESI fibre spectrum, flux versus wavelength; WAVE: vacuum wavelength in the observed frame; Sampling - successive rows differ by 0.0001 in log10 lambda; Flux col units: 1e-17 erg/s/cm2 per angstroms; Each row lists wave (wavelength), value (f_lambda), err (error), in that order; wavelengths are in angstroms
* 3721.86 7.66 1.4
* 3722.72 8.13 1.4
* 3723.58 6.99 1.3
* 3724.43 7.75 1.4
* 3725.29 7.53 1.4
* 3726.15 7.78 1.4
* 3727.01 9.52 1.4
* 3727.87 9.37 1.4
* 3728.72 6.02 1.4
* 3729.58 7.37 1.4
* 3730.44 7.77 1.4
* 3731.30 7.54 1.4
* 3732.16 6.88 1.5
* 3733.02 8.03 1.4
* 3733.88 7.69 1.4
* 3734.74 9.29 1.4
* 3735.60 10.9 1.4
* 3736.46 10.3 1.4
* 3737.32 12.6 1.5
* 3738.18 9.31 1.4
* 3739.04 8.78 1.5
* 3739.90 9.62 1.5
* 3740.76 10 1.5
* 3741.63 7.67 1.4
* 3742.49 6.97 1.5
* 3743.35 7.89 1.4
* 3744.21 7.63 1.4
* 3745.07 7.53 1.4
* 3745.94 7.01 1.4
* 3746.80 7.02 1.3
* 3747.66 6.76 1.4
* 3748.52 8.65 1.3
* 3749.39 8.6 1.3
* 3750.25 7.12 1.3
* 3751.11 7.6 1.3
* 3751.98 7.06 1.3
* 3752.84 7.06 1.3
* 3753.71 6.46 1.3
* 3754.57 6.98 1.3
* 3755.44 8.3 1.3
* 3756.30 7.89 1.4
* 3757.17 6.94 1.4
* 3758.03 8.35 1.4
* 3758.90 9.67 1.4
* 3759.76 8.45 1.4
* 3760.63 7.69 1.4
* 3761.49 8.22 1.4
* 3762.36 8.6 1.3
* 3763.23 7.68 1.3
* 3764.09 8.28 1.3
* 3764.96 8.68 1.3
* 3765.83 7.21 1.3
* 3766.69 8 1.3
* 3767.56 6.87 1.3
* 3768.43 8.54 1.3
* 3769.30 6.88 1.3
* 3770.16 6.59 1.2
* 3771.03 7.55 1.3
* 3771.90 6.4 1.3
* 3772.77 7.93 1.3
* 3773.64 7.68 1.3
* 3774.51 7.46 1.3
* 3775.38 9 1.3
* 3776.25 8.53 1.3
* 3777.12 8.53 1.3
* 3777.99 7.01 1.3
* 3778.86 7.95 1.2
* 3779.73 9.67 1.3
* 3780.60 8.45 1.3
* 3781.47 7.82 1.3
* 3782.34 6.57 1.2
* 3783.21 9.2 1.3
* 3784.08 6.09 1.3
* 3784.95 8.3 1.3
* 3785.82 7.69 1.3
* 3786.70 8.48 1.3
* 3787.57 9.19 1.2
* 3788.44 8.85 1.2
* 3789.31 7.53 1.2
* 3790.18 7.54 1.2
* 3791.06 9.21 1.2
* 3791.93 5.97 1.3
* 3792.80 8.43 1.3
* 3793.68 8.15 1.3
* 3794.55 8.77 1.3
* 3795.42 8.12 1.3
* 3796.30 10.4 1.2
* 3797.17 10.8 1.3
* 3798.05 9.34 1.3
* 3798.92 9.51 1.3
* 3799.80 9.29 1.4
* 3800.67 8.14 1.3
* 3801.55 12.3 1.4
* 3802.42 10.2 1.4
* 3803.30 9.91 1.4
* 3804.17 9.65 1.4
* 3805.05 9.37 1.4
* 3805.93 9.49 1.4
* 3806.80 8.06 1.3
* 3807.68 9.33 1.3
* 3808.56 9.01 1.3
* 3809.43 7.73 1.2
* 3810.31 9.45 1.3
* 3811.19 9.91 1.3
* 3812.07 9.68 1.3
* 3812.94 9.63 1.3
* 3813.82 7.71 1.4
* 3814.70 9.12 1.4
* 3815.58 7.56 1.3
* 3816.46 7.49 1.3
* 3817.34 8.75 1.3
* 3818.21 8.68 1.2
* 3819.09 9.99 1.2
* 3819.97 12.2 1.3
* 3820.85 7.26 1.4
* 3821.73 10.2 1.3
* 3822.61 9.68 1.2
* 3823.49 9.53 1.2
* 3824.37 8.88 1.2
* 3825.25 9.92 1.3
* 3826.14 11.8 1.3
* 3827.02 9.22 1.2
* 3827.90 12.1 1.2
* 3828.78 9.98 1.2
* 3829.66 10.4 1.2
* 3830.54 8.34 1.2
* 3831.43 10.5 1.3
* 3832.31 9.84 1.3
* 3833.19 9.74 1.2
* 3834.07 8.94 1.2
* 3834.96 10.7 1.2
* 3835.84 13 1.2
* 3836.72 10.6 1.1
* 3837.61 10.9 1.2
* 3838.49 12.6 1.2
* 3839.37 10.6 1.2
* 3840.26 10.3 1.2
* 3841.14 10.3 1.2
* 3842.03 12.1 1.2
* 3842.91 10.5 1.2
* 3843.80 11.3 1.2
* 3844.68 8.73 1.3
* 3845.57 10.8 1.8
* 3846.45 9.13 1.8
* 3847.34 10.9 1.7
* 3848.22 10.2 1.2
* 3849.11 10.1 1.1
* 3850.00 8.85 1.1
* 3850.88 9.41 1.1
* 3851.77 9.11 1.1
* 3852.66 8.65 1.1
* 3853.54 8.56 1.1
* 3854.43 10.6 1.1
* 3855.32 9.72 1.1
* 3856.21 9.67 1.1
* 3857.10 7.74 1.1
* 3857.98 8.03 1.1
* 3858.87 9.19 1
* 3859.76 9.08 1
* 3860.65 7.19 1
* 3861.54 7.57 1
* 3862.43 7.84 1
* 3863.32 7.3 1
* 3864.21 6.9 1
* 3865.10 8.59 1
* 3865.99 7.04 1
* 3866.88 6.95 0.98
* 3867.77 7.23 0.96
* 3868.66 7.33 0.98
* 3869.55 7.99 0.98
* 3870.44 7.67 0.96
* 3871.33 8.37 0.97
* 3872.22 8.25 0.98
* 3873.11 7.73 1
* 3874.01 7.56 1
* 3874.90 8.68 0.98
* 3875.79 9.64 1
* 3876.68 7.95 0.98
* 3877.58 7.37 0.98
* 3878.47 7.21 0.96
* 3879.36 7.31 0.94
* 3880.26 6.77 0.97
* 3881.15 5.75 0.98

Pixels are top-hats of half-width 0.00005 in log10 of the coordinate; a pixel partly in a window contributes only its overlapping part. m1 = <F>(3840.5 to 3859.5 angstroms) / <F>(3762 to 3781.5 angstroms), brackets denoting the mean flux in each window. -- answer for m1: 1.2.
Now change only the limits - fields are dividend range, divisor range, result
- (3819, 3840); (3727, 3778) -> 1.28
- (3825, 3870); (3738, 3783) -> 1.21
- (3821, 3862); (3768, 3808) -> 1.16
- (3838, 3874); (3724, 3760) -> 1.10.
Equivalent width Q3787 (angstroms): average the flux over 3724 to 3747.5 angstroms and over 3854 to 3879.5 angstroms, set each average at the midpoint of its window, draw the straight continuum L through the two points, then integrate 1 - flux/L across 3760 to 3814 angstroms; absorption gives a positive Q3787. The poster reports -1.5 angstroms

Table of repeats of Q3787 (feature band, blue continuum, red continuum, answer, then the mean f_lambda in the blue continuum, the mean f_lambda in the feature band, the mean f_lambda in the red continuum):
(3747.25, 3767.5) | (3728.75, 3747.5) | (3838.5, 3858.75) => 1.92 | 8.39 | 7.82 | 9.84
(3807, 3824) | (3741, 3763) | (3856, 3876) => -2.71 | 7.7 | 9.09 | 7.94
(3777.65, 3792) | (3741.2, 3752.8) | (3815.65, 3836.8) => 0.98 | 7.49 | 8.03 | 9.86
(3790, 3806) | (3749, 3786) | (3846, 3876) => -2.35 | 7.8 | 9.2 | 8.48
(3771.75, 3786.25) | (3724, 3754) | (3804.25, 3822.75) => 1.20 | 8.15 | 7.93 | 9.06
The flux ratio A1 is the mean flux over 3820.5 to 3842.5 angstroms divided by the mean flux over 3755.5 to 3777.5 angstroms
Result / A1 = 1.3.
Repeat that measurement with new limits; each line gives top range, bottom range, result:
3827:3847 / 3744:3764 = 1.36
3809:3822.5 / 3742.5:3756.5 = 1.21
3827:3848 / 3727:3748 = 1.26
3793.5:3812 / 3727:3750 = 1.12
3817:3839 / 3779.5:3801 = 1.20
